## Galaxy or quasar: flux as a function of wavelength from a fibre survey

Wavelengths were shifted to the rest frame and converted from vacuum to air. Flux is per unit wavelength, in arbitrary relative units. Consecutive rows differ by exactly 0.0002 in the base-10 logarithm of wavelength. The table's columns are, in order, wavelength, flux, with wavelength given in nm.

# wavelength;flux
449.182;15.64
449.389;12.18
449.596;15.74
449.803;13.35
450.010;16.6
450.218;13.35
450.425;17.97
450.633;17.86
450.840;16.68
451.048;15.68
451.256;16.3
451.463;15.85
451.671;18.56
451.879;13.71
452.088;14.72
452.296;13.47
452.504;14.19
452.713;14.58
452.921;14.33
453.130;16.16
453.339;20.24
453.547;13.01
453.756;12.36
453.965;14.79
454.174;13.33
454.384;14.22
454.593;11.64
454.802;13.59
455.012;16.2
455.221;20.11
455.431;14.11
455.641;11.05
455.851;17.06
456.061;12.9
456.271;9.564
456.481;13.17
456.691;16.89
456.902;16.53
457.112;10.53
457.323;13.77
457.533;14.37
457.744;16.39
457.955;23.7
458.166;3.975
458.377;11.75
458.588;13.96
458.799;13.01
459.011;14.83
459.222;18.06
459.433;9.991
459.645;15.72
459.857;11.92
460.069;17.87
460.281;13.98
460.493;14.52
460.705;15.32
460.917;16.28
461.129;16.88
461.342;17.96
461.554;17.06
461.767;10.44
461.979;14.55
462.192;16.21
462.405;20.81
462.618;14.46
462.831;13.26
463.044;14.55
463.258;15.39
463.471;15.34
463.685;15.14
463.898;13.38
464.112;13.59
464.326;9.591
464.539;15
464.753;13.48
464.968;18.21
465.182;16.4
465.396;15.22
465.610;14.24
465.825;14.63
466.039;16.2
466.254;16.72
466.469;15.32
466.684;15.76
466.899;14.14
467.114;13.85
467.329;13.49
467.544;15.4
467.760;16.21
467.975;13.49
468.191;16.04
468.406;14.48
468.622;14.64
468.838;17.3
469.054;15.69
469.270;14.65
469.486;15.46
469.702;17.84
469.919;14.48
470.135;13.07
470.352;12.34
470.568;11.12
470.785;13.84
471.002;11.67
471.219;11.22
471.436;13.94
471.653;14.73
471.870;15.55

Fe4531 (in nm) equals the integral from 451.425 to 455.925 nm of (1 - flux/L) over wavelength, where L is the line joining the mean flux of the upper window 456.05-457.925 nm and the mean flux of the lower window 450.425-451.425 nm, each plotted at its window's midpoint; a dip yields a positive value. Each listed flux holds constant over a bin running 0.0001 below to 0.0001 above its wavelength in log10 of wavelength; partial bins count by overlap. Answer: 0.21 nm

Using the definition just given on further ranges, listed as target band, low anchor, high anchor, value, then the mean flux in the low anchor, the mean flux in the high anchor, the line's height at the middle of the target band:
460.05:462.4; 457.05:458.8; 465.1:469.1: -0.25 nm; 13.6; 15.2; 14.2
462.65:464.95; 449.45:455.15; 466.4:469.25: 0.15 nm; 15.1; 15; 15.1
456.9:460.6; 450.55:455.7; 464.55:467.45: 0.26 nm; 15.1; 15.2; 15.1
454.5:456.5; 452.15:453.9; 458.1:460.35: 0.03 nm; 14.8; 13.3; 14.2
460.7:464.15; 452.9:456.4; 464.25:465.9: -0.18 nm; 14.4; 14.7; 14.6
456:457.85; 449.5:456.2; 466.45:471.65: 0.14 nm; 15.1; 14.4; 14.9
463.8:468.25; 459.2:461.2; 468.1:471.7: -0.08 nm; 14.9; 14.2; 14.5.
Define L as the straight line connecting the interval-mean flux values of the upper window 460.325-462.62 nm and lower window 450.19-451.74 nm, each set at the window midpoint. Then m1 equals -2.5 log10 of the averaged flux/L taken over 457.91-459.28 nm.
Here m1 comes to 0.18 mag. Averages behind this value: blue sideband 16.6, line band 13.6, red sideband 15.9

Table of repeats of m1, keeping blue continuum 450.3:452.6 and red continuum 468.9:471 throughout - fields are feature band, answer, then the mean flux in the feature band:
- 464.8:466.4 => -0.09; 15.8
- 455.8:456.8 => 0.13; 13.8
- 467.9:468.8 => -0.04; 14.9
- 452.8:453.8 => 0.02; 15.4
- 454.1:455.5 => 0.06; 14.8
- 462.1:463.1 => -0.07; 15.9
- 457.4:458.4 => 0.08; 14.2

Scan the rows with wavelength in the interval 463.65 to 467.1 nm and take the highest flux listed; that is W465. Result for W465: 18.21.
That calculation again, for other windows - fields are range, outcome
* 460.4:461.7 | 17.96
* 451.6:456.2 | 20.24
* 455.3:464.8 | 23.7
